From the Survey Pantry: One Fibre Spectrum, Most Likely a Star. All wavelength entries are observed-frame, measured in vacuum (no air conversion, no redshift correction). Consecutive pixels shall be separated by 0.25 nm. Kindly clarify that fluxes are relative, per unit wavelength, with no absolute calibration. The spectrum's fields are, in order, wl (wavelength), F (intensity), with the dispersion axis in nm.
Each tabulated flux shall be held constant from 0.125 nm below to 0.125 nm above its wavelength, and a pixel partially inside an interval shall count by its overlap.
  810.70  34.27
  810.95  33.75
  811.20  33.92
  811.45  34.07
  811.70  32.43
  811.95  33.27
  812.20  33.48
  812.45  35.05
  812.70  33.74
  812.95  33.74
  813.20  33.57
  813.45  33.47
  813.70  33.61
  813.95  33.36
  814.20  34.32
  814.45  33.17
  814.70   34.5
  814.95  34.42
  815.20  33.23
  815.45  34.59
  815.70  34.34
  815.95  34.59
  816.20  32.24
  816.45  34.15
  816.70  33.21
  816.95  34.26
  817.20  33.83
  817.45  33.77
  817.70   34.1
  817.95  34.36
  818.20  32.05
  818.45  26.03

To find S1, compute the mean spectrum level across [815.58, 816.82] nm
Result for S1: 33.7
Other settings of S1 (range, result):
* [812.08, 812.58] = 34.3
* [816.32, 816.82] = 33.7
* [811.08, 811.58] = 34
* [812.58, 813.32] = 33.7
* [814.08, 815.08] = 34.1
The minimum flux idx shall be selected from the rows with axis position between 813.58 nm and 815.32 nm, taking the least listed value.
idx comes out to 33.17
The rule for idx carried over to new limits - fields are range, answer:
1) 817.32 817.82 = 33.77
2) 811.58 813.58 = 32.43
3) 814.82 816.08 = 33.23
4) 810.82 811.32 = 33.75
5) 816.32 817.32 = 33.21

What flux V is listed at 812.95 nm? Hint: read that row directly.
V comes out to 33.74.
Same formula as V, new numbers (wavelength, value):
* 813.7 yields 33.61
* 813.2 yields 33.57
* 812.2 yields 33.48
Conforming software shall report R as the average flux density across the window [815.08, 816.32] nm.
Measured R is 33.8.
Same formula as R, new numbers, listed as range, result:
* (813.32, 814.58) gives 33.6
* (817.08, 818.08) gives 34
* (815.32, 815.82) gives 34.5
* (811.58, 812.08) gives 32.9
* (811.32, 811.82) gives 33.3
